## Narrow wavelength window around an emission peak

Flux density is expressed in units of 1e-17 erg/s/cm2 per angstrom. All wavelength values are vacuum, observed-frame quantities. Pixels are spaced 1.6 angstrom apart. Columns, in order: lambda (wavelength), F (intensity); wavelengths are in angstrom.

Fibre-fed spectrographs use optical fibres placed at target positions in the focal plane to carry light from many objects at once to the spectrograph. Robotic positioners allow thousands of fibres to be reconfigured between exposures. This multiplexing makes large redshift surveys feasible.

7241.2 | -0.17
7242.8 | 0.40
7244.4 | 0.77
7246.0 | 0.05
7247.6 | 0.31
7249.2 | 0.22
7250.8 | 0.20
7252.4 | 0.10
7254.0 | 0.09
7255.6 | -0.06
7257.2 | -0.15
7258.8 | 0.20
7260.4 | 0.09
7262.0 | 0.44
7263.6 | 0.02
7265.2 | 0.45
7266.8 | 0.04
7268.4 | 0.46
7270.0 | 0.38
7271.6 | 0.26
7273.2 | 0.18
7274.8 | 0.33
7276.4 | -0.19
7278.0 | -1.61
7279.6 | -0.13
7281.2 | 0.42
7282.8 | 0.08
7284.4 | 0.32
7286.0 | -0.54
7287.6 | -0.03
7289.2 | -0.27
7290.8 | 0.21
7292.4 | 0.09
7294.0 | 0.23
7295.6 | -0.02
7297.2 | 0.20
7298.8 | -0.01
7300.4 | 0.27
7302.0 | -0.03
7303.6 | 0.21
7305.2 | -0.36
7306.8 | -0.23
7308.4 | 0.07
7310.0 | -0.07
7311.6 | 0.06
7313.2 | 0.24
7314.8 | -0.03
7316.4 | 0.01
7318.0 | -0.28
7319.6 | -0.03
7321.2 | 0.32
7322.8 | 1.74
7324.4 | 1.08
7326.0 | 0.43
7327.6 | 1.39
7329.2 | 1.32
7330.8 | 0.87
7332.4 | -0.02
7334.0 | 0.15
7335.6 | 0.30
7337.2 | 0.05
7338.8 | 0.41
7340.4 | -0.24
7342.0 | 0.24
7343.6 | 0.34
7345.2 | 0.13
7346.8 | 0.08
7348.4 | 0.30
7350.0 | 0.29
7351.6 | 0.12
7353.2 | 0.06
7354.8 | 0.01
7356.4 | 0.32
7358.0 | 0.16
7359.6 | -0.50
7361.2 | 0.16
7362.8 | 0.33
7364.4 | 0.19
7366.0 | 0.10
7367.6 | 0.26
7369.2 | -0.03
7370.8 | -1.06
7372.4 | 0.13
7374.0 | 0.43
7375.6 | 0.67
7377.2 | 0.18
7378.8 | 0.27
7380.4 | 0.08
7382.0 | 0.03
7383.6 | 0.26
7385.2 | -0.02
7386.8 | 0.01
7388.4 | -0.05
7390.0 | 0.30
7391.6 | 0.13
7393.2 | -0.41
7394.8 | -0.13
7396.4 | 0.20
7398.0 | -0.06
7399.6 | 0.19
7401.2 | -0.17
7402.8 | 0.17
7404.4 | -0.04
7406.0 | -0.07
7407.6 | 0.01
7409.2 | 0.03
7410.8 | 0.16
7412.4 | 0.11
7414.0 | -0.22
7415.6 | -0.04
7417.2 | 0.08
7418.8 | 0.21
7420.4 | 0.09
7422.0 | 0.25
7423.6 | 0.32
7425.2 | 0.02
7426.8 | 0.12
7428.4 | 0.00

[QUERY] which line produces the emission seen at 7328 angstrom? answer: [O II]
